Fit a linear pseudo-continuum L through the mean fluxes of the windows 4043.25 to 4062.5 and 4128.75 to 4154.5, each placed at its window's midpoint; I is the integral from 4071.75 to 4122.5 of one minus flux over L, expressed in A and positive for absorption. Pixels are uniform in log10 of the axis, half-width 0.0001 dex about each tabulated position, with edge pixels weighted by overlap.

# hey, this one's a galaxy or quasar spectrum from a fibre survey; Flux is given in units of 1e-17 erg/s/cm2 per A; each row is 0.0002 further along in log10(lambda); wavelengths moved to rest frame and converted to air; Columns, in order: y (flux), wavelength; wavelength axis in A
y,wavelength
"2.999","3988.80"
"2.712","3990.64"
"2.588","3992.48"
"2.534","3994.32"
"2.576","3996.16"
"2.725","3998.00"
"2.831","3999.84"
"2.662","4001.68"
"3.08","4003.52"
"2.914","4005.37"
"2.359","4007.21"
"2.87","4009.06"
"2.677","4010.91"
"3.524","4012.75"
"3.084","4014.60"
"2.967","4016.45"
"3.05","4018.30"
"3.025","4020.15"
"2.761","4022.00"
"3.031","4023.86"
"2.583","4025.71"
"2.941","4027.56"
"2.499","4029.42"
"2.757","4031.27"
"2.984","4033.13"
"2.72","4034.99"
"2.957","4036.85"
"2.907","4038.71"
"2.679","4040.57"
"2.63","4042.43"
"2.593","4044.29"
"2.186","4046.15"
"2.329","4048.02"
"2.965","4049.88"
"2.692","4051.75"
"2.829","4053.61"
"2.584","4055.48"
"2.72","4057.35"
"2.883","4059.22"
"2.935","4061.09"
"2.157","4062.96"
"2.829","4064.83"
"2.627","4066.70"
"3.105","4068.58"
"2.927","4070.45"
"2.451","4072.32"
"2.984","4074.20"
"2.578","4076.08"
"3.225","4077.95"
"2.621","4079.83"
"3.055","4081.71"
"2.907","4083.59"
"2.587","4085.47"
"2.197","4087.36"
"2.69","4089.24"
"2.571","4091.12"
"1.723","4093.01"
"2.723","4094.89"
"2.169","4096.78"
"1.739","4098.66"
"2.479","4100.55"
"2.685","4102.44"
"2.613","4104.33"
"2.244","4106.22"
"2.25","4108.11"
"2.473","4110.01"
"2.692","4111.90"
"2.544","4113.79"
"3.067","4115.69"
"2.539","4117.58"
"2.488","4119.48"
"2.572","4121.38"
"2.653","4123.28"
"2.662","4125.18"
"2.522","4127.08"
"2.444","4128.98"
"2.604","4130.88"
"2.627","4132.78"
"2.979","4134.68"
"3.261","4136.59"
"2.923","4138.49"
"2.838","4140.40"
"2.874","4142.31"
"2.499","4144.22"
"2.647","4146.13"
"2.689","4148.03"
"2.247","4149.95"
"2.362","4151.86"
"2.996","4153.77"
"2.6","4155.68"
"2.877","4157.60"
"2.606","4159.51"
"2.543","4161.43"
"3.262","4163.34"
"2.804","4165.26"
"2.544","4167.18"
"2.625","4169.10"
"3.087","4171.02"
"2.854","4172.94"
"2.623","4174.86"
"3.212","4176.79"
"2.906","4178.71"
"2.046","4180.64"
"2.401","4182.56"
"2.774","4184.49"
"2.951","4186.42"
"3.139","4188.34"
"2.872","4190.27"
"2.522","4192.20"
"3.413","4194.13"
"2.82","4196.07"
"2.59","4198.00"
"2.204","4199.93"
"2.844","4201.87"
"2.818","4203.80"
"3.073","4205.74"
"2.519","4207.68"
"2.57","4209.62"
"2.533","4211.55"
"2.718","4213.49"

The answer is 2.59 A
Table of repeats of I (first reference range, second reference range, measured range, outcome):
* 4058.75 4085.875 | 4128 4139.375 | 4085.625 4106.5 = 3.27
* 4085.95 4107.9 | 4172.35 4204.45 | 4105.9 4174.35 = -3.77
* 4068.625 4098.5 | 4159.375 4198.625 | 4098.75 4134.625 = 1.68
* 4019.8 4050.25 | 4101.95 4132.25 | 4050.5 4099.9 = 0.27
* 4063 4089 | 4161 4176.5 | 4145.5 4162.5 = 1.13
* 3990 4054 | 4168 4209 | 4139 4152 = 0.72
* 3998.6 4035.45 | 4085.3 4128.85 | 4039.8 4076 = -0.04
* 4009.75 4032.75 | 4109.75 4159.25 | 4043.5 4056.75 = 1.17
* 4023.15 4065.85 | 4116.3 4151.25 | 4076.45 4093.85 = 0.45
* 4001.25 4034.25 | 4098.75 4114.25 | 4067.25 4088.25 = -1.55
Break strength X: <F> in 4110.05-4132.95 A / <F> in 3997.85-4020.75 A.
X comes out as 0.9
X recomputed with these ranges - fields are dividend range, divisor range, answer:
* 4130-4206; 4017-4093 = 1.01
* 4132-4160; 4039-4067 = 1.03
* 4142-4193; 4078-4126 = 1.08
